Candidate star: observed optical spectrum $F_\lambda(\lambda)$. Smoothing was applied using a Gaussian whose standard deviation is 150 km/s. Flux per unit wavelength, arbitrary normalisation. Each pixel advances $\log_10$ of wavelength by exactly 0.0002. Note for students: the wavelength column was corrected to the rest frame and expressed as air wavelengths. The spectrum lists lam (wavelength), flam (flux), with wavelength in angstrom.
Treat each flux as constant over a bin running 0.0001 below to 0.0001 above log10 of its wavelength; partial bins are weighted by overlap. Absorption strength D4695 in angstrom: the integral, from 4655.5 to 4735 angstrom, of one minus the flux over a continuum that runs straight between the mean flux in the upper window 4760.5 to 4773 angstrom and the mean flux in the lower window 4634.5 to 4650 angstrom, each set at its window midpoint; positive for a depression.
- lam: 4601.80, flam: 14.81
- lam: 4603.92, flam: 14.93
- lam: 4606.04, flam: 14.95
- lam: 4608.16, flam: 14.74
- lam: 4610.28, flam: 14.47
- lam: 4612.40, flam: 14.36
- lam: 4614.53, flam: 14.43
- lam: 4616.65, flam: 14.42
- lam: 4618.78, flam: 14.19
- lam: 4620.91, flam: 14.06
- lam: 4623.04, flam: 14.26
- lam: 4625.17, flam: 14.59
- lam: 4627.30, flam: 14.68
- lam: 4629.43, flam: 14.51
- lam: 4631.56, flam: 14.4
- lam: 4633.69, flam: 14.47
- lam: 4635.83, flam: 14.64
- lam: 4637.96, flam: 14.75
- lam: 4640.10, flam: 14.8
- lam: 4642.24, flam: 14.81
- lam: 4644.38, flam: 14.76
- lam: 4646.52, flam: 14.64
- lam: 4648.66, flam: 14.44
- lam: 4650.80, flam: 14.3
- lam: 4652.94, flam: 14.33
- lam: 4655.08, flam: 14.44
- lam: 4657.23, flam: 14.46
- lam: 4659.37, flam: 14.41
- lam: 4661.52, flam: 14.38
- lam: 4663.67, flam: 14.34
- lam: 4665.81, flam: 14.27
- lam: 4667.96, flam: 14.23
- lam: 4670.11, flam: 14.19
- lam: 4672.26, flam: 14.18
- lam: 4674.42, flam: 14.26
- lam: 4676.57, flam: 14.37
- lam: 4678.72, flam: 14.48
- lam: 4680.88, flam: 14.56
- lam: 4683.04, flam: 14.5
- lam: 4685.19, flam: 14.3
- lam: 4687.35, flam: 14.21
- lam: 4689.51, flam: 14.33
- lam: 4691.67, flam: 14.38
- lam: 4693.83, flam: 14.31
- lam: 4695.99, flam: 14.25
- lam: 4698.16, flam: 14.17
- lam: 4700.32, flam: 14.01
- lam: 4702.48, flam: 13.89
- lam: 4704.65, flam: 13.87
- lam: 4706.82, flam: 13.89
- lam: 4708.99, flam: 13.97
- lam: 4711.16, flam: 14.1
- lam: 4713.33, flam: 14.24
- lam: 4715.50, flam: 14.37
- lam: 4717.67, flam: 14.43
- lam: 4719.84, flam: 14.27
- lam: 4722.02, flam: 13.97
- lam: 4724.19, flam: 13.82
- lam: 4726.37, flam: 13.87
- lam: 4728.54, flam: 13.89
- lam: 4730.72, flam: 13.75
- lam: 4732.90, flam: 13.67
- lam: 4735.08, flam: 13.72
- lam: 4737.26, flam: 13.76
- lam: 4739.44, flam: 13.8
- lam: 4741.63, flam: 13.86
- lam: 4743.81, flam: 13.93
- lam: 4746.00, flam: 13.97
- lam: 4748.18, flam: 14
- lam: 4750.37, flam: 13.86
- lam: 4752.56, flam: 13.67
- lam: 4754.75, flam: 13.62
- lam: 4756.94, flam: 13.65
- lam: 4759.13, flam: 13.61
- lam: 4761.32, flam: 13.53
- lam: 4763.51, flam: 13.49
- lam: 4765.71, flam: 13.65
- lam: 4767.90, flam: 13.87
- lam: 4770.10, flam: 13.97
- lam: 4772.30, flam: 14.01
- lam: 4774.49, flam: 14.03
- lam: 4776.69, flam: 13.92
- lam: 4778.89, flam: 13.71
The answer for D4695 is 0.6 angstrom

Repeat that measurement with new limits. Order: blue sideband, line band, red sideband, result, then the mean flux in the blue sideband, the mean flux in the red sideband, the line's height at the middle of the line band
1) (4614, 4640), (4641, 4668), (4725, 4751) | -0.3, 14.5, 13.8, 14.3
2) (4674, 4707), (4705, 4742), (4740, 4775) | 0.2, 14.2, 13.8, 14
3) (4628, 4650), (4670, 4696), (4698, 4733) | -0.1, 14.6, 14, 14.3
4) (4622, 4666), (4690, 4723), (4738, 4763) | -0.2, 14.5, 13.8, 14.1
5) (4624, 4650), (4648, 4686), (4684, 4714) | 0.1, 14.6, 14.1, 14.4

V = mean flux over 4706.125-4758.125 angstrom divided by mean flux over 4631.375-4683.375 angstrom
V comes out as 1.0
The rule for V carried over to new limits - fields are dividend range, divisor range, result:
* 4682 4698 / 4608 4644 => 0.99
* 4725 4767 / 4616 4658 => 0.95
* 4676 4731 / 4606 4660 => 0.98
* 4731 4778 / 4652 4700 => 0.96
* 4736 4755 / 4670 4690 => 0.96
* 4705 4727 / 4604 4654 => 0.97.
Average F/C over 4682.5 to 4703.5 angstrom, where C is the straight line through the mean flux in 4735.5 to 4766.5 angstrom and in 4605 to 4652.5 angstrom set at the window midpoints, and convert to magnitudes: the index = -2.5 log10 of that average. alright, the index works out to -0.01 mag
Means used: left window 14.5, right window 13.7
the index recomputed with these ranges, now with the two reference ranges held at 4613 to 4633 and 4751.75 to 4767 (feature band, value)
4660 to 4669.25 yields -0.012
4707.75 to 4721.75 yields -0.027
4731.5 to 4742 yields -0.001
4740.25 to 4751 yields -0.018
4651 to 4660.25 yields -0.015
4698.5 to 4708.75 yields -0.001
